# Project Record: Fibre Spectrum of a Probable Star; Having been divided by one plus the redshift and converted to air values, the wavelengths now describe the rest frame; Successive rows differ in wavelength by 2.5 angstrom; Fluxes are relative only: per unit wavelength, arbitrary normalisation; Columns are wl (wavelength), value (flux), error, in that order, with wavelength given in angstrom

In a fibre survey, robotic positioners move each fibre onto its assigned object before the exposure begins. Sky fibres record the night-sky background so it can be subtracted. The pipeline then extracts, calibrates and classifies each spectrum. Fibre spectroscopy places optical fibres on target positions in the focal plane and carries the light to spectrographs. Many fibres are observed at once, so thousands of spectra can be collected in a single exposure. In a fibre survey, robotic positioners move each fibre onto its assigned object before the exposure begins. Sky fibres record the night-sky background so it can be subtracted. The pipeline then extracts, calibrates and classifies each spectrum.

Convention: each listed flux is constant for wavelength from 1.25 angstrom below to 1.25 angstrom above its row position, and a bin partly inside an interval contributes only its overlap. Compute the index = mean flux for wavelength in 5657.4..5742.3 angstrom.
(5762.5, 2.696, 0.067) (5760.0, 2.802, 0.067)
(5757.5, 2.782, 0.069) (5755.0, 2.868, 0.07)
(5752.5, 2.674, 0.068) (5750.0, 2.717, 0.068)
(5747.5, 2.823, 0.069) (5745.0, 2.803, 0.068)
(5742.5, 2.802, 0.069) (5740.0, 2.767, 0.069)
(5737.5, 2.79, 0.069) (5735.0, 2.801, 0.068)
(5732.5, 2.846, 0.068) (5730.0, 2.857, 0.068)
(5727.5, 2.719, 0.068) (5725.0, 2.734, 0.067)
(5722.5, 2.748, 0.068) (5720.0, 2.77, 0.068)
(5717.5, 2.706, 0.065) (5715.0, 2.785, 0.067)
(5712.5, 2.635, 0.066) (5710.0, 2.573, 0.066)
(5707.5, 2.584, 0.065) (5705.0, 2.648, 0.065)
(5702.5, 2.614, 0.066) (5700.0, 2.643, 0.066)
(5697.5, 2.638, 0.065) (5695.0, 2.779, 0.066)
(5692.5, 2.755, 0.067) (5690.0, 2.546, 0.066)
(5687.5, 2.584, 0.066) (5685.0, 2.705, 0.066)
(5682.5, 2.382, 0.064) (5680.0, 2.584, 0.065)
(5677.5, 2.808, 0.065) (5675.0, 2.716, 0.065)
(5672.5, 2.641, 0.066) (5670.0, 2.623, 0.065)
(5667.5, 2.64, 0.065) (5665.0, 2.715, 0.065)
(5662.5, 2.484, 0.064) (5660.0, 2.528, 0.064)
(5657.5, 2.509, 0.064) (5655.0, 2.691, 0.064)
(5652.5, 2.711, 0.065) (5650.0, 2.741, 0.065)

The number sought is 2.68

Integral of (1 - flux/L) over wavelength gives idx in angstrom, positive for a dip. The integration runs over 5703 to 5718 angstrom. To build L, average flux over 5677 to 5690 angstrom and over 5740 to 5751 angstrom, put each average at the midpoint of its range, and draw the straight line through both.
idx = 0.2 angstrom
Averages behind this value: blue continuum 2.59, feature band 2.65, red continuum 2.79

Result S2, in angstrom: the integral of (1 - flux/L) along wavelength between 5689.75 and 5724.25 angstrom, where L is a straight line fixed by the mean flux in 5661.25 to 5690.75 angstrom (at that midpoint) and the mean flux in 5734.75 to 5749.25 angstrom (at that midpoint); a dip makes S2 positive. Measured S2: 0.3 angstrom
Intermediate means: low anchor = 2.62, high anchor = 2.79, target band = 2.68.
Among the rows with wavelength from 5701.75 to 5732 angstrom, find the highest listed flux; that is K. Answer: 2.857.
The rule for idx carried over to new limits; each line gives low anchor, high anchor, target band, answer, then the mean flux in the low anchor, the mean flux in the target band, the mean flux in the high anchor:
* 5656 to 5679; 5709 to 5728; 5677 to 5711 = 0.5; 2.63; 2.63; 2.71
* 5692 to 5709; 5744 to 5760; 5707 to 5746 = -0.4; 2.66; 2.75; 2.78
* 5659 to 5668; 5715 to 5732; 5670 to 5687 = 0.0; 2.59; 2.64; 2.76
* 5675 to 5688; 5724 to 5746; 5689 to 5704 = 0.0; 2.62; 2.66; 2.79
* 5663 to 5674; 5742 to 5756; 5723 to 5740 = -0.2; 2.64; 2.79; 2.78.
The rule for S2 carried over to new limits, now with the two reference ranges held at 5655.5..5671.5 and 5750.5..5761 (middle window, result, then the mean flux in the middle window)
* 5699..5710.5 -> 0.3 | 2.61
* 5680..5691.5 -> 0.3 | 2.56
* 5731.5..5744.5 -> -0.3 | 2.8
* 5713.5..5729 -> -0.2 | 2.74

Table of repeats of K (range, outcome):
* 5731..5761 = 2.868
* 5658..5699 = 2.808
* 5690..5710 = 2.779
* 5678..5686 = 2.705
